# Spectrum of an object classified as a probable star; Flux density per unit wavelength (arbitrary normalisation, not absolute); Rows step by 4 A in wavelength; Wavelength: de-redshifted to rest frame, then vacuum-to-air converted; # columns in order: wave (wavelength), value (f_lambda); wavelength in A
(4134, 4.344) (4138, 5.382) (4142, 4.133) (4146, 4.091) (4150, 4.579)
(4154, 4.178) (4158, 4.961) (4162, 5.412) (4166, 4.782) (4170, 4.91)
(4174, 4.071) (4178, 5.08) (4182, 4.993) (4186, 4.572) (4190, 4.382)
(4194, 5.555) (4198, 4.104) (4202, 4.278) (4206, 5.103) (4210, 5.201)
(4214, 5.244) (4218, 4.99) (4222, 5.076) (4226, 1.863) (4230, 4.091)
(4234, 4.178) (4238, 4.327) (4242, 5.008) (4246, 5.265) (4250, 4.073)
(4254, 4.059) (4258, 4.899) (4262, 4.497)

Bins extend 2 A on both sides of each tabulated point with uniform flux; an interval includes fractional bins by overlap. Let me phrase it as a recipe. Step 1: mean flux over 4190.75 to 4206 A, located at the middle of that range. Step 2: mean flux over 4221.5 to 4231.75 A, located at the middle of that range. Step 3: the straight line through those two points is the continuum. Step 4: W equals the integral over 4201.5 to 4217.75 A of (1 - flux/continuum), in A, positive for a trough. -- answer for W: -3.3 A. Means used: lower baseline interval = 4.68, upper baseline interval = 3.46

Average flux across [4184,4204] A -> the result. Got 4.58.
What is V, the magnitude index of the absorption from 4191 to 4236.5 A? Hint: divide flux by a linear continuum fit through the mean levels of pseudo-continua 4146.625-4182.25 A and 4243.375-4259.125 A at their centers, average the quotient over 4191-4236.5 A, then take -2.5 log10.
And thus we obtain 0.032 mag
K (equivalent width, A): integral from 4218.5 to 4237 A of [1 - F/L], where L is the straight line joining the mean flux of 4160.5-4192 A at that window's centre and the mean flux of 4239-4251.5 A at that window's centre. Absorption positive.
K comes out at 3.3 A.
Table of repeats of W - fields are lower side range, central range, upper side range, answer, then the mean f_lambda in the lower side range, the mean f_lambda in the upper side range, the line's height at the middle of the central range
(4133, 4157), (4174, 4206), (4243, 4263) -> -1.2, 4.48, 4.58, 4.52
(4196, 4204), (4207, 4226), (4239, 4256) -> -2.0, 4.19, 4.59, 4.33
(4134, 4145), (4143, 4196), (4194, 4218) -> 0.1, 4.62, 4.87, 4.73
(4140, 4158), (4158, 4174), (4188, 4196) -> -1.2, 4.32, 4.97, 4.58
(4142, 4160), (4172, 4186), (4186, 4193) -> -0.4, 4.42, 4.6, 4.55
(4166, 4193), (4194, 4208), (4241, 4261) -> 0.1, 4.71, 4.64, 4.69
